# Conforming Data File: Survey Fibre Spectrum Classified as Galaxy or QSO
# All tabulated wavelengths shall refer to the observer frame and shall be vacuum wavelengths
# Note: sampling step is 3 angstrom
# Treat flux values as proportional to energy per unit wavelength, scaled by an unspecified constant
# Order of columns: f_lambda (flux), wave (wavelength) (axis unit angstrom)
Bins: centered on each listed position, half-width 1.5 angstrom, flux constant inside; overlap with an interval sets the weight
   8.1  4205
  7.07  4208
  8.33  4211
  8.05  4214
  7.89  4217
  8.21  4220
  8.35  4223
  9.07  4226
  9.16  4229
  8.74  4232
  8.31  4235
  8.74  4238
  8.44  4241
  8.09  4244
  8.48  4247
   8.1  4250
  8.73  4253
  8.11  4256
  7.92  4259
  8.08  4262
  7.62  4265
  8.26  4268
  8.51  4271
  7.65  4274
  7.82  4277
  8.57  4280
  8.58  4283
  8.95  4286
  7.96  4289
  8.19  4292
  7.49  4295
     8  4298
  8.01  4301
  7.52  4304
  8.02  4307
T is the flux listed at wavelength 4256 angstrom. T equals 8.11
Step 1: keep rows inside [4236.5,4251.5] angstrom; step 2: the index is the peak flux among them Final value 8.74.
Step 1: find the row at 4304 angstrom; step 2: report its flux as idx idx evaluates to 7.52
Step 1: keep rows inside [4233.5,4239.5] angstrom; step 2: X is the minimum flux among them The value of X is 8.31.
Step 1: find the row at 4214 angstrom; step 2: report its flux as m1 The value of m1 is 8.05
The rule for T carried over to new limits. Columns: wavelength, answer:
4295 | 7.49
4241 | 8.44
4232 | 8.74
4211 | 8.33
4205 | 8.1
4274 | 7.65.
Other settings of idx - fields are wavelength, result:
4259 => 7.92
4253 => 8.73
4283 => 8.58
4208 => 7.07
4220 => 8.21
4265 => 7.62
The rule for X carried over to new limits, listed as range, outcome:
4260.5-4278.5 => 7.62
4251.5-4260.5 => 7.92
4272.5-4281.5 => 7.65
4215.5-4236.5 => 7.89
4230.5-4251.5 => 8.09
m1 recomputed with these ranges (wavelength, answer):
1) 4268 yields 8.26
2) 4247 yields 8.48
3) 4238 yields 8.74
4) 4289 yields 7.96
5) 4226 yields 9.07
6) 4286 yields 8.95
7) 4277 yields 7.82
